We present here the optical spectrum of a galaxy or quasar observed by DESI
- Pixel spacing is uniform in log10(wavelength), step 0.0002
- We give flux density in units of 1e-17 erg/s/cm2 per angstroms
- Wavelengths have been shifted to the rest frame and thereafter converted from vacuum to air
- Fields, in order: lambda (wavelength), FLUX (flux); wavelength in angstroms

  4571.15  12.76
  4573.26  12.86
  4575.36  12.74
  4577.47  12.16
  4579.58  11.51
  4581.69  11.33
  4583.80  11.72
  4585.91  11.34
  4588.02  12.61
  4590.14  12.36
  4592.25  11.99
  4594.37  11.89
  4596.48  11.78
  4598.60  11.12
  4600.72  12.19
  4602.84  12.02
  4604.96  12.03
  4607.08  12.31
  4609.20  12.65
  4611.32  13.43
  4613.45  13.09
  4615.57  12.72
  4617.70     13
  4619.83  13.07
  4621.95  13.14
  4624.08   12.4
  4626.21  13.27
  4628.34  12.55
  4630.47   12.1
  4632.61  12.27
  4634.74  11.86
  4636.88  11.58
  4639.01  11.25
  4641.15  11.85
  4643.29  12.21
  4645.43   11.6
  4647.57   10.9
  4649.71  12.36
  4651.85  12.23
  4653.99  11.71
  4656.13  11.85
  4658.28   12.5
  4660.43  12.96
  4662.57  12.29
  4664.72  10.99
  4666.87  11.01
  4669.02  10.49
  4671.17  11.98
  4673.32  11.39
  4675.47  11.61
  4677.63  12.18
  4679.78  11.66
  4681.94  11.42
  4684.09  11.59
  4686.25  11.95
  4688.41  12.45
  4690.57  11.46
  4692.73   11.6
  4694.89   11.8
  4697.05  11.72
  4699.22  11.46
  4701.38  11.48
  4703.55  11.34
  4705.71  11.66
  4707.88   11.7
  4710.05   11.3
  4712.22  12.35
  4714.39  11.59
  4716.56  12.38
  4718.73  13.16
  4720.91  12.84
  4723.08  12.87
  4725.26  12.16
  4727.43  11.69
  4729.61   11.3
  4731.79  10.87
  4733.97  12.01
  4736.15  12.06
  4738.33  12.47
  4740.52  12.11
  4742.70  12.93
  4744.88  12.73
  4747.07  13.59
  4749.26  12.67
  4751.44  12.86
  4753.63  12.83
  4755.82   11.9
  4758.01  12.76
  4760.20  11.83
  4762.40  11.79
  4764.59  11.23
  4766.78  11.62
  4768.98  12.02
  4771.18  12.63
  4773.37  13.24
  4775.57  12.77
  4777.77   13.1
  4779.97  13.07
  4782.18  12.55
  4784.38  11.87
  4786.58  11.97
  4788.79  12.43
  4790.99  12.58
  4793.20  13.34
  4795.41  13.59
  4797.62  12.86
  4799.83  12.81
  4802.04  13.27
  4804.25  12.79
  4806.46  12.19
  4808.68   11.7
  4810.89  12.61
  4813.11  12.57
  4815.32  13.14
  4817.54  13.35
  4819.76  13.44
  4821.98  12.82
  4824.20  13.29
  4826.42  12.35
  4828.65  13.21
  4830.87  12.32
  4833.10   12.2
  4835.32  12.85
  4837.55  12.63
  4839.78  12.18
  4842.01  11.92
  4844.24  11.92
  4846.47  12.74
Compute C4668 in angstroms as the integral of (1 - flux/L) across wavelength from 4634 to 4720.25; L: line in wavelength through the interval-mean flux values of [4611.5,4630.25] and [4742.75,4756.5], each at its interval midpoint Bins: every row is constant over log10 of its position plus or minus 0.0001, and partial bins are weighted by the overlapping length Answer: 7.2 angstroms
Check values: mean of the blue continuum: 12.9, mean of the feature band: 11.8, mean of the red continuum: 12.8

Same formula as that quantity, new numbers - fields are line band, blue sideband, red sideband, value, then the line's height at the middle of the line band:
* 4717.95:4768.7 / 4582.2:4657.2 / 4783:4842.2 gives 1.0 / 12.5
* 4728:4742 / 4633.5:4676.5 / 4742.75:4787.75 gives 0.5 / 12.3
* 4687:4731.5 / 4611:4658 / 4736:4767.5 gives 1.6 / 12.3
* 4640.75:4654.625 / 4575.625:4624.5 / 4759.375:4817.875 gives 0.6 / 12.3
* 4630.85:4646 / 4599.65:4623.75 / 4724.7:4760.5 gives 0.9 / 12.6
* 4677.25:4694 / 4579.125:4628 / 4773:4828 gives 1.0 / 12.5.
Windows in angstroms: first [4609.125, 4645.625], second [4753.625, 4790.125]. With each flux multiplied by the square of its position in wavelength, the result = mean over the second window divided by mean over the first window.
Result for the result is 1.1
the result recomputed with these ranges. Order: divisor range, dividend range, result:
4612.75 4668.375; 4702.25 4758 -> 1.04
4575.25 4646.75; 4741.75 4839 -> 1.12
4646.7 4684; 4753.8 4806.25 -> 1.12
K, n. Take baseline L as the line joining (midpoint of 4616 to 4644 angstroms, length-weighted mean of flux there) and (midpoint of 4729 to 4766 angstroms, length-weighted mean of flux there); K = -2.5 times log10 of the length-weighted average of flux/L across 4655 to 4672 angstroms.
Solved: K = 0.051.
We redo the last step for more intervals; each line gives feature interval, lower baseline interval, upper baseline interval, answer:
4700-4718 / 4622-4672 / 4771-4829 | 0.05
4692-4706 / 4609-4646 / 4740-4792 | 0.08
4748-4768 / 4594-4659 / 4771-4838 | 0.04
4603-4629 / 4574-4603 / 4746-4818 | -0.07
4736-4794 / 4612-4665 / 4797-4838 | 0.01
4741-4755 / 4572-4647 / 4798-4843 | -0.03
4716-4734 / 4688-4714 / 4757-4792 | -0.02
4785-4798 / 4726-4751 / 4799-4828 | -0.01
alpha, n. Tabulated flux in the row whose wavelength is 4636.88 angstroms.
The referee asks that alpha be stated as 11.58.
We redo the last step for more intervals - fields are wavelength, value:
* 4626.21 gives 13.27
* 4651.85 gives 12.23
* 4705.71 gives 11.66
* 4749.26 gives 12.67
